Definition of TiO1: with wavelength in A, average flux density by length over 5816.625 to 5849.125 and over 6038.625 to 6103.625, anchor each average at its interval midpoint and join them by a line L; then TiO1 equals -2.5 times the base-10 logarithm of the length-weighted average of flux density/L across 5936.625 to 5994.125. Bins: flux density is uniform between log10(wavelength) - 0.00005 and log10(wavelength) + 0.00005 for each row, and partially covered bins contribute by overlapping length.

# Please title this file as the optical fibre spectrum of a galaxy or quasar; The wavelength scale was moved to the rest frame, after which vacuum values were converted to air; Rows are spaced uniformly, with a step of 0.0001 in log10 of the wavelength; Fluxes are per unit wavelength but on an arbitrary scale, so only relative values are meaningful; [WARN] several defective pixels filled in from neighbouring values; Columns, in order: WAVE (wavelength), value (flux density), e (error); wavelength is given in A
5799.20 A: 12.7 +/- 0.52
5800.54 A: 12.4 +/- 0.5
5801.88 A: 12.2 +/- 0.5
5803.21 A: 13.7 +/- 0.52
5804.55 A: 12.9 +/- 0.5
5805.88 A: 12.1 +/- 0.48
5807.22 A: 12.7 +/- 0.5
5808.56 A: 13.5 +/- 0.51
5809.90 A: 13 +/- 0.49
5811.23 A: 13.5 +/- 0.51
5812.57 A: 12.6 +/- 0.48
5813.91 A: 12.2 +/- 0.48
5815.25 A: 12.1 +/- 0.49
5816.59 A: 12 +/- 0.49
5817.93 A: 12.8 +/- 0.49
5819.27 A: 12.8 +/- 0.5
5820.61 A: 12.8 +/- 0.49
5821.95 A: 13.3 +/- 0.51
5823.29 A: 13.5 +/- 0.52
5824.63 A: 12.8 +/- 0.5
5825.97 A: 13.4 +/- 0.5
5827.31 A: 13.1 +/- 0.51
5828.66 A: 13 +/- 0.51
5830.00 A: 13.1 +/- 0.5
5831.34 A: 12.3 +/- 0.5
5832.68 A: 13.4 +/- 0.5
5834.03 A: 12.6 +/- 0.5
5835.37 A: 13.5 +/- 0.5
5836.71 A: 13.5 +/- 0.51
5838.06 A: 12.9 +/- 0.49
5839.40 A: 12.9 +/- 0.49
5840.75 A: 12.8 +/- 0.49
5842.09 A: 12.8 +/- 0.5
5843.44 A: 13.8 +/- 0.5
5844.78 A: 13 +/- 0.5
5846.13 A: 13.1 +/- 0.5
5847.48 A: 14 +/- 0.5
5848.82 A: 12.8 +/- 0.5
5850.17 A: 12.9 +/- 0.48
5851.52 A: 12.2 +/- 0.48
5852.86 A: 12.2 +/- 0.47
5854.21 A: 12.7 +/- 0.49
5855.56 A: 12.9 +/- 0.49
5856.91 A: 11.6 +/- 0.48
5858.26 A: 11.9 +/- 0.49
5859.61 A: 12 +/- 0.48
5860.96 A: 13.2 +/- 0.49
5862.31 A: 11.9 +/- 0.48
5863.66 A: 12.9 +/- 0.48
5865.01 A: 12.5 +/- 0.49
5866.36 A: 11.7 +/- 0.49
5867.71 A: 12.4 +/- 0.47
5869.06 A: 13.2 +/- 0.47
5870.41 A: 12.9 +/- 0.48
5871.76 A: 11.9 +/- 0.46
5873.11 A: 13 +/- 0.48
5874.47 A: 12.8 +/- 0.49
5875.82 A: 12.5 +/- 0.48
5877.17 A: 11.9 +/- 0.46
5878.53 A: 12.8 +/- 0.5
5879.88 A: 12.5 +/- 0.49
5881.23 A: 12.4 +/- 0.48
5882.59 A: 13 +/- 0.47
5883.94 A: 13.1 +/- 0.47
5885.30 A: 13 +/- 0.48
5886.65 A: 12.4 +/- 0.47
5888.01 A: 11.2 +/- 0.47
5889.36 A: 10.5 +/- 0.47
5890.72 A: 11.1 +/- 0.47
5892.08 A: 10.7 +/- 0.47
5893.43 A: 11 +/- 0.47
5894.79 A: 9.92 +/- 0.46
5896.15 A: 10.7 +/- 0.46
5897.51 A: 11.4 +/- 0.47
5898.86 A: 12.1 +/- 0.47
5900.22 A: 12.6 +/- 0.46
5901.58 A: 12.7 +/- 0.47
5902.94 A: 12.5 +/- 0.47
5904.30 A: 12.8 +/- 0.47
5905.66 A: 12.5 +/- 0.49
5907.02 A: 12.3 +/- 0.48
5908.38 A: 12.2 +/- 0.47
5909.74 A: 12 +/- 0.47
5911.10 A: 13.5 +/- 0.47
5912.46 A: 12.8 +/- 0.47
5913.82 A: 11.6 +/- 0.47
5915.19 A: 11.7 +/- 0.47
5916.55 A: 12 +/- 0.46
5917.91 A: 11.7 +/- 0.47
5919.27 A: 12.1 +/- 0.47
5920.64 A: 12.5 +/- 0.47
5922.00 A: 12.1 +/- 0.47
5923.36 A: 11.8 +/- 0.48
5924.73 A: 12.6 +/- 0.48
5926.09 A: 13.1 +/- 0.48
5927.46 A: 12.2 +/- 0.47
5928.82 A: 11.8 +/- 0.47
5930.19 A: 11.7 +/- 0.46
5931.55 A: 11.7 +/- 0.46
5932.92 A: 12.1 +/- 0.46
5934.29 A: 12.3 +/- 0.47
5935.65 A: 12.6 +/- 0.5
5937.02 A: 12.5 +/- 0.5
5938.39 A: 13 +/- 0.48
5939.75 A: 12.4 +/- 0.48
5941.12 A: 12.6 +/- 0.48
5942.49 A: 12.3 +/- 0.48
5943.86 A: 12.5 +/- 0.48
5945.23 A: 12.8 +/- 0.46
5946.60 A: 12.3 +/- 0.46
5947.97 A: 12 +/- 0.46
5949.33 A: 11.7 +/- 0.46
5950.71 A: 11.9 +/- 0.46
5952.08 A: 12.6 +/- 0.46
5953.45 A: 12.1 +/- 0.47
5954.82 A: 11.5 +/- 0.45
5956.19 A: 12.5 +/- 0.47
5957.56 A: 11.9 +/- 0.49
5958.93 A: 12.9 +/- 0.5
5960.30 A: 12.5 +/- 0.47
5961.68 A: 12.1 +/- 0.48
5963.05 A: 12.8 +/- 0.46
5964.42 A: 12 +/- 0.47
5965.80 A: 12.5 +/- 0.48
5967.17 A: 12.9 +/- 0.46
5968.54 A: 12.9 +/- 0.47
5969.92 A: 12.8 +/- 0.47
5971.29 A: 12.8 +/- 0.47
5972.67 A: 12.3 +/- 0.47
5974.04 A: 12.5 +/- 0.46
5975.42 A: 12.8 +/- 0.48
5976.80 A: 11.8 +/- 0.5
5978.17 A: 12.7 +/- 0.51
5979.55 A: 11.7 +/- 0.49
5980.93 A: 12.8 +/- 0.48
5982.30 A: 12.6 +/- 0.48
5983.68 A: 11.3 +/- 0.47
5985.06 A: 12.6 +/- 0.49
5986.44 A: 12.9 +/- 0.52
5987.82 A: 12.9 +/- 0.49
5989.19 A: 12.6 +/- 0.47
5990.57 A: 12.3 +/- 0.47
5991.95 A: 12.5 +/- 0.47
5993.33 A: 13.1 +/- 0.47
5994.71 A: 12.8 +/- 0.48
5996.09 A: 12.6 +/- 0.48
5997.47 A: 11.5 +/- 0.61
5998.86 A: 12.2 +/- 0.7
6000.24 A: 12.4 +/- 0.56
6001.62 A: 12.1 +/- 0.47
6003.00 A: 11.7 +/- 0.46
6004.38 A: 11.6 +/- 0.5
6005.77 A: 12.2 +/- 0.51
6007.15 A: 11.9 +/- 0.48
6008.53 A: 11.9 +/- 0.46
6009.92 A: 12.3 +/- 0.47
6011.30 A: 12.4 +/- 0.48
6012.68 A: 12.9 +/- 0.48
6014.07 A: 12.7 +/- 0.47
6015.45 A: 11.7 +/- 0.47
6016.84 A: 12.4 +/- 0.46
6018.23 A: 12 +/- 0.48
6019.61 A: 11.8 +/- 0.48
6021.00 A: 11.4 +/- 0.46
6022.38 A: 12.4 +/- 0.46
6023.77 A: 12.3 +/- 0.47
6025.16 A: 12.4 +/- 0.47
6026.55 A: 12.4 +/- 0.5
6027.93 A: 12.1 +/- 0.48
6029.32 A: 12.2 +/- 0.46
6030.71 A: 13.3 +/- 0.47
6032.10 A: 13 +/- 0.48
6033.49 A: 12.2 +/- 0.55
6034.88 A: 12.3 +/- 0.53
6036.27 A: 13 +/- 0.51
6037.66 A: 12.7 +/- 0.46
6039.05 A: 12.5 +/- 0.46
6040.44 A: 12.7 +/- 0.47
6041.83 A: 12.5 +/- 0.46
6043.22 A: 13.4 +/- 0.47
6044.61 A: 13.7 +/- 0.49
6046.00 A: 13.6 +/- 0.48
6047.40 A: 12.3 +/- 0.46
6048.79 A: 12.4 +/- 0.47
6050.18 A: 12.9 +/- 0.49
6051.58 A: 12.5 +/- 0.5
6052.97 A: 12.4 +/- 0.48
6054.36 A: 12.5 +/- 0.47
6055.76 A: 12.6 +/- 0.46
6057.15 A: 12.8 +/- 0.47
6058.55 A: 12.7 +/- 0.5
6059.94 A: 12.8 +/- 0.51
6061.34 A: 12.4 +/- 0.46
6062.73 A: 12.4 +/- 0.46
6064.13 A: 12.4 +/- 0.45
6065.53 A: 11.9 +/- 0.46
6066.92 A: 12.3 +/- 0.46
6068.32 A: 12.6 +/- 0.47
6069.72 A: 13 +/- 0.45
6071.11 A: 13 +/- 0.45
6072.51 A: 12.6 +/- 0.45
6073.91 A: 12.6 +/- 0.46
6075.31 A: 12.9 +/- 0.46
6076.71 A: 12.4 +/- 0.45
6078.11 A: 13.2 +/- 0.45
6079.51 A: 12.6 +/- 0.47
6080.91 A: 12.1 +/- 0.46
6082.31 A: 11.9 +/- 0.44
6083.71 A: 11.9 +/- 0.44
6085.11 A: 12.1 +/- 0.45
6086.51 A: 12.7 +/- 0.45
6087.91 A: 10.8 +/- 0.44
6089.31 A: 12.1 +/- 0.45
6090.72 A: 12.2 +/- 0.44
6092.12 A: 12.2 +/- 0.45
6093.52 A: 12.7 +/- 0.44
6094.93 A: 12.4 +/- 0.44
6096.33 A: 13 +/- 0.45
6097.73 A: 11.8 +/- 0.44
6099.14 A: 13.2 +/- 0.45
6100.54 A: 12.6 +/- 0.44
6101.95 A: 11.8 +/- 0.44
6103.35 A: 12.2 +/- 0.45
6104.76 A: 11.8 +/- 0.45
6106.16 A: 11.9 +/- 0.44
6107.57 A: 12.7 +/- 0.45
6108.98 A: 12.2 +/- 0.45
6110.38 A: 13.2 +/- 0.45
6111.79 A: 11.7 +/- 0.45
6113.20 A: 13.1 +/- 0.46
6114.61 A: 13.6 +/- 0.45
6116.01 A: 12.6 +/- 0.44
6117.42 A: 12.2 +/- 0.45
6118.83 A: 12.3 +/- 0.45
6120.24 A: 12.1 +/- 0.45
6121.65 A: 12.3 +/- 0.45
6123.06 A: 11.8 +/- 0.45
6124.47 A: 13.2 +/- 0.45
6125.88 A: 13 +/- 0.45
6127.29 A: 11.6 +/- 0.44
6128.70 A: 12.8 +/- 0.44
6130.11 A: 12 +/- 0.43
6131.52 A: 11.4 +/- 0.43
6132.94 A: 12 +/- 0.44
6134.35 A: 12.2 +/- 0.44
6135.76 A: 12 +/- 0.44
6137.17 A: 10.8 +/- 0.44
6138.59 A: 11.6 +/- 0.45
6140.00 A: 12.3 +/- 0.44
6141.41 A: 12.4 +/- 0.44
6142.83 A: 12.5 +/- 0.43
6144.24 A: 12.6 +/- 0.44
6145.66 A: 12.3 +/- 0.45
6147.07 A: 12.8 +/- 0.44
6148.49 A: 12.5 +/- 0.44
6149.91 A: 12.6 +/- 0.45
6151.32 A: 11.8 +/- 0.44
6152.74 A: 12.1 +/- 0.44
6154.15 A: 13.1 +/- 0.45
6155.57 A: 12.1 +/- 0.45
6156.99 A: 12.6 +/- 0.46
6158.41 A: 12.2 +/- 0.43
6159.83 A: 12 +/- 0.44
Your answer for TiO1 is 0.03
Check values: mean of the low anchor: 13.1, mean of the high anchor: 12.5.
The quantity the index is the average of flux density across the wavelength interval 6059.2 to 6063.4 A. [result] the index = 12.6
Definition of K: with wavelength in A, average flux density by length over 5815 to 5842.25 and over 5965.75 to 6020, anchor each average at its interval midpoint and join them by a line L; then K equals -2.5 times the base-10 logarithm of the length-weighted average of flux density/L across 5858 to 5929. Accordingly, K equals 0.046 mag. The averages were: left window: 12.9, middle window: 12.2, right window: 12.4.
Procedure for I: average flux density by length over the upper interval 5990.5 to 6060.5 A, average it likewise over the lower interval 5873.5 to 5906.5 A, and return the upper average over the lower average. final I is 1.04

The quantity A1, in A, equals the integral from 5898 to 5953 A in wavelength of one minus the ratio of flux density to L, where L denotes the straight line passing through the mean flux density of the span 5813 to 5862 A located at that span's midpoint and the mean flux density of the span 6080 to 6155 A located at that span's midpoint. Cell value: 1.52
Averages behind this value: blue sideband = 12.8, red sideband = 12.3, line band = 12.3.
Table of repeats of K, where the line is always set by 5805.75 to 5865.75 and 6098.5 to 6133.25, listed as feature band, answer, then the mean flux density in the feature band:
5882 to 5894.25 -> 0.09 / 11.8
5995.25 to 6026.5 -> 0.04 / 12.1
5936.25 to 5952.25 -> 0.02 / 12.4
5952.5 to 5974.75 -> 0.01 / 12.4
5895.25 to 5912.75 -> 0.04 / 12.3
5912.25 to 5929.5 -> 0.05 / 12.1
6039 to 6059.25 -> -0.03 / 12.8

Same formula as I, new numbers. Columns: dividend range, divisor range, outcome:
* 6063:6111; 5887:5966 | 1.02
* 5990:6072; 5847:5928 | 1.02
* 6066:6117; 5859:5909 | 1.02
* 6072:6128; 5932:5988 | 1.00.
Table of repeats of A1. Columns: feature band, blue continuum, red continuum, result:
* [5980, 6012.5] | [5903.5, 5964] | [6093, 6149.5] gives -0.05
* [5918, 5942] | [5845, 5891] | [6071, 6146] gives 0.26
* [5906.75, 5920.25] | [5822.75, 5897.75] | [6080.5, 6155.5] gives 0.27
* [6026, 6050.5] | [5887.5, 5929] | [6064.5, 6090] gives -0.92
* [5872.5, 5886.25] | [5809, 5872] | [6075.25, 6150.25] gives 0.02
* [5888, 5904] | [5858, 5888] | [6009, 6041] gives 1.40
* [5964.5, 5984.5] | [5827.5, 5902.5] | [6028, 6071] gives 0.20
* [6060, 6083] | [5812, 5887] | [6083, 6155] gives -0.29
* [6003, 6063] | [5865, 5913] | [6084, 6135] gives -1.00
